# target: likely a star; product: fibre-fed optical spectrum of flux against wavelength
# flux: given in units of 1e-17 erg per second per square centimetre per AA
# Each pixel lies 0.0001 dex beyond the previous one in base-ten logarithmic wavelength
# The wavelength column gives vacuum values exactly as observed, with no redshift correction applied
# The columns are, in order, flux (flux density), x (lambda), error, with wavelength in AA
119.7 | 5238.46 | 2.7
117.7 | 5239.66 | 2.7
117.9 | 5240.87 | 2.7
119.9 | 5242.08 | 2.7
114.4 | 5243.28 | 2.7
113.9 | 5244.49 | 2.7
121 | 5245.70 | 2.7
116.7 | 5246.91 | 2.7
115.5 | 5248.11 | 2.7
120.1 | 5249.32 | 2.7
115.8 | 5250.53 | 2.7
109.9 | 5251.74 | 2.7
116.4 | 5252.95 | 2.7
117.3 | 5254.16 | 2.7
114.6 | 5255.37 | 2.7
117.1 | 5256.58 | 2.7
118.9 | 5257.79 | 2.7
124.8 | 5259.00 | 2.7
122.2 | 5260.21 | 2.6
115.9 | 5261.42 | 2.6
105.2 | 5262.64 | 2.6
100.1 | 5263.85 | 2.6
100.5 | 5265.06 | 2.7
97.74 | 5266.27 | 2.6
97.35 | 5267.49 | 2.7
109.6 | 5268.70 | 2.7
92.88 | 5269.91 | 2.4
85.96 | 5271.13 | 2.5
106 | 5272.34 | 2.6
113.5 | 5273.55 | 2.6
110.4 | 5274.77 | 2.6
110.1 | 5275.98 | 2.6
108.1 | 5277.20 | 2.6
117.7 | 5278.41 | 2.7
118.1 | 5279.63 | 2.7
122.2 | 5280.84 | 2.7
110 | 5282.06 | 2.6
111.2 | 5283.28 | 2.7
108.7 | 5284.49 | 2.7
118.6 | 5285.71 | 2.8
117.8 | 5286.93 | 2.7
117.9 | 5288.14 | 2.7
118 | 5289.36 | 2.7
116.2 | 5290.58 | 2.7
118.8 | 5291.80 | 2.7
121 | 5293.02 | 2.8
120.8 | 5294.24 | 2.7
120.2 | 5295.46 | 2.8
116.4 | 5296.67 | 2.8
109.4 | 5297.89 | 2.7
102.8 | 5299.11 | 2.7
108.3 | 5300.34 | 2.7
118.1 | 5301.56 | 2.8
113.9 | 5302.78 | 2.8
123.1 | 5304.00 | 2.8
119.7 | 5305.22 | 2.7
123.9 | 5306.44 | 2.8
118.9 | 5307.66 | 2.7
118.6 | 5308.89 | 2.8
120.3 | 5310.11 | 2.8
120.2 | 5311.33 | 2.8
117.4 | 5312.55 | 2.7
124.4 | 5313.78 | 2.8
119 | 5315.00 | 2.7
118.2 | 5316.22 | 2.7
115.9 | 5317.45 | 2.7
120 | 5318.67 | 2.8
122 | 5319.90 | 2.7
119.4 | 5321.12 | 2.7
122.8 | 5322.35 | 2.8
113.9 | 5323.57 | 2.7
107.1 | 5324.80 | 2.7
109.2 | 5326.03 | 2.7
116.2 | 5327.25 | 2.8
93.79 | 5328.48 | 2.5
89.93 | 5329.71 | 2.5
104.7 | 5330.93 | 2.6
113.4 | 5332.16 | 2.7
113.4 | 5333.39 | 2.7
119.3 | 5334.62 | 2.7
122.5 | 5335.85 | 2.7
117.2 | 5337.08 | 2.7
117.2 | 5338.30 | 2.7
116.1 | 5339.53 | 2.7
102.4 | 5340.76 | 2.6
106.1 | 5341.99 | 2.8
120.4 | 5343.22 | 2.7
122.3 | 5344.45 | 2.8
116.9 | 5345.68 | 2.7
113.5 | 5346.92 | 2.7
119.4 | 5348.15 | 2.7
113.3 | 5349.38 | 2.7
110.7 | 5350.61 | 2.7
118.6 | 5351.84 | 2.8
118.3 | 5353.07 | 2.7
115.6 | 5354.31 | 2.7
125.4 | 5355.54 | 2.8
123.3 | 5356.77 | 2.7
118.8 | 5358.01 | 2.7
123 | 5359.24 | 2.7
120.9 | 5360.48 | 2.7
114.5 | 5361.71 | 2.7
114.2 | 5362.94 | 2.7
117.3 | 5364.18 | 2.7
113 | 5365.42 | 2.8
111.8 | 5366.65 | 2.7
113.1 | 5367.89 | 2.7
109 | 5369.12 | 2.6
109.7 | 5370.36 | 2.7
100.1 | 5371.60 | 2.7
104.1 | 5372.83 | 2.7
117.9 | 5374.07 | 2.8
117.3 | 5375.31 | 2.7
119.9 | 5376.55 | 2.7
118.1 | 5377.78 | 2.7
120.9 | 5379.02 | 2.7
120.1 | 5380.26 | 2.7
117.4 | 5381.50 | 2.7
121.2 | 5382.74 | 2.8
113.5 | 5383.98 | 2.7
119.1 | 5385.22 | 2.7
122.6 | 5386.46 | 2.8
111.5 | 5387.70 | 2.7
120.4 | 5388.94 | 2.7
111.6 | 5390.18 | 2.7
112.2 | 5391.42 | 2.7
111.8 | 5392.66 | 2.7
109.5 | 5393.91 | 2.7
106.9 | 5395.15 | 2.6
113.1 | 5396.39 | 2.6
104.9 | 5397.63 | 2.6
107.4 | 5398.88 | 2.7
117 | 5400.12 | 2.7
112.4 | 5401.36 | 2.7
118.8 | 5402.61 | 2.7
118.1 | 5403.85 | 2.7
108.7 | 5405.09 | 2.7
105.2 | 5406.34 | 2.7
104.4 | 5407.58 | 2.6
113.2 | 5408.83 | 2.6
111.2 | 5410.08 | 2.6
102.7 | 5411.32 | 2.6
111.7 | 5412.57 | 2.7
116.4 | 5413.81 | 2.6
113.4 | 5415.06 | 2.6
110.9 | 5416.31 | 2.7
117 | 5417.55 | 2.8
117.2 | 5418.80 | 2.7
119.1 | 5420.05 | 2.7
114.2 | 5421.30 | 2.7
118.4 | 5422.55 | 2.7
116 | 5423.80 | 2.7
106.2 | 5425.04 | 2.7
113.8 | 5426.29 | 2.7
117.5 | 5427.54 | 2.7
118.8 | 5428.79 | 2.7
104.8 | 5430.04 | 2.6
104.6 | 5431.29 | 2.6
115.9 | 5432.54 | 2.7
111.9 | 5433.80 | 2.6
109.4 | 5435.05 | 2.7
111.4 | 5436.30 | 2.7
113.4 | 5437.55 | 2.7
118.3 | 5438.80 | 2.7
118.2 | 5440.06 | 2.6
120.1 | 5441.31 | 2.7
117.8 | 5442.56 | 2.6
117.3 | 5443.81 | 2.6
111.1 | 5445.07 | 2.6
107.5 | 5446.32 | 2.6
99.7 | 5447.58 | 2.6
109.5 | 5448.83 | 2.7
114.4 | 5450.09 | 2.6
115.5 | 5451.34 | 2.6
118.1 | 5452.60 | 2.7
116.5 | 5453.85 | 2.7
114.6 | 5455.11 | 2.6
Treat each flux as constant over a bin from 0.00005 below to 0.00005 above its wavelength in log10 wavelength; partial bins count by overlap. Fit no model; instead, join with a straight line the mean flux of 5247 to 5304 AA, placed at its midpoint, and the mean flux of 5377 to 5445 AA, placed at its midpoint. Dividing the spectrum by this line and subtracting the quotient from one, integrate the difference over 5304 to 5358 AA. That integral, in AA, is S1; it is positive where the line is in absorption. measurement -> -1.4 AA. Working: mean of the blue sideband 113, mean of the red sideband 114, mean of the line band 116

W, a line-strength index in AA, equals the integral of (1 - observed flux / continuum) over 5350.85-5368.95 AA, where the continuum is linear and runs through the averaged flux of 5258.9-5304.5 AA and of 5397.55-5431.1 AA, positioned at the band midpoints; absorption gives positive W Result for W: -0.8 AA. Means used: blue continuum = 112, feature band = 117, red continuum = 113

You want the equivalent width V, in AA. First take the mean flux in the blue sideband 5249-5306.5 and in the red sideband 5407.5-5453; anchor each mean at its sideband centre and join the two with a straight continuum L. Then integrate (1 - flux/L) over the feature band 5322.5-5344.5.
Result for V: 0.3 AA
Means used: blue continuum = 113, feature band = 111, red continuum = 113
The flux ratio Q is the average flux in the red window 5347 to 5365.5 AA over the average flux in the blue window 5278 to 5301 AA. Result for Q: 1.02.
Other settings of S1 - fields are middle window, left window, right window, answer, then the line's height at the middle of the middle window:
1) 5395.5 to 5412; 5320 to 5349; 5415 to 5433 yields 0.5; 114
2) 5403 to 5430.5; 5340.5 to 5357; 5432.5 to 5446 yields 0.6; 115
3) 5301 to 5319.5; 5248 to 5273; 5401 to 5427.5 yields -1.5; 111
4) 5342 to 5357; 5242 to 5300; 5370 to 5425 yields -0.6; 113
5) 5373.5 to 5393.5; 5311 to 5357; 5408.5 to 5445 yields -0.5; 114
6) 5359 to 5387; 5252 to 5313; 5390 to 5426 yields -0.7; 112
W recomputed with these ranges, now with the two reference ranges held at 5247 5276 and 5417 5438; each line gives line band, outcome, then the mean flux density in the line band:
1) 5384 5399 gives 0.0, 113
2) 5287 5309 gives -1.2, 117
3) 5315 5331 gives -0.1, 112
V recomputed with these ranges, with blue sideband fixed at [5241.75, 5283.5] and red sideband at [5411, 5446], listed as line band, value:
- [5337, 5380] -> -1.0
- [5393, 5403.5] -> 0.2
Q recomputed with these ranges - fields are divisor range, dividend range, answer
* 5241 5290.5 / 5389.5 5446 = 1.00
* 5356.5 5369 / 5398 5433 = 0.97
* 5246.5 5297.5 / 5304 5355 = 1.02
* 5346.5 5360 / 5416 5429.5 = 0.98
